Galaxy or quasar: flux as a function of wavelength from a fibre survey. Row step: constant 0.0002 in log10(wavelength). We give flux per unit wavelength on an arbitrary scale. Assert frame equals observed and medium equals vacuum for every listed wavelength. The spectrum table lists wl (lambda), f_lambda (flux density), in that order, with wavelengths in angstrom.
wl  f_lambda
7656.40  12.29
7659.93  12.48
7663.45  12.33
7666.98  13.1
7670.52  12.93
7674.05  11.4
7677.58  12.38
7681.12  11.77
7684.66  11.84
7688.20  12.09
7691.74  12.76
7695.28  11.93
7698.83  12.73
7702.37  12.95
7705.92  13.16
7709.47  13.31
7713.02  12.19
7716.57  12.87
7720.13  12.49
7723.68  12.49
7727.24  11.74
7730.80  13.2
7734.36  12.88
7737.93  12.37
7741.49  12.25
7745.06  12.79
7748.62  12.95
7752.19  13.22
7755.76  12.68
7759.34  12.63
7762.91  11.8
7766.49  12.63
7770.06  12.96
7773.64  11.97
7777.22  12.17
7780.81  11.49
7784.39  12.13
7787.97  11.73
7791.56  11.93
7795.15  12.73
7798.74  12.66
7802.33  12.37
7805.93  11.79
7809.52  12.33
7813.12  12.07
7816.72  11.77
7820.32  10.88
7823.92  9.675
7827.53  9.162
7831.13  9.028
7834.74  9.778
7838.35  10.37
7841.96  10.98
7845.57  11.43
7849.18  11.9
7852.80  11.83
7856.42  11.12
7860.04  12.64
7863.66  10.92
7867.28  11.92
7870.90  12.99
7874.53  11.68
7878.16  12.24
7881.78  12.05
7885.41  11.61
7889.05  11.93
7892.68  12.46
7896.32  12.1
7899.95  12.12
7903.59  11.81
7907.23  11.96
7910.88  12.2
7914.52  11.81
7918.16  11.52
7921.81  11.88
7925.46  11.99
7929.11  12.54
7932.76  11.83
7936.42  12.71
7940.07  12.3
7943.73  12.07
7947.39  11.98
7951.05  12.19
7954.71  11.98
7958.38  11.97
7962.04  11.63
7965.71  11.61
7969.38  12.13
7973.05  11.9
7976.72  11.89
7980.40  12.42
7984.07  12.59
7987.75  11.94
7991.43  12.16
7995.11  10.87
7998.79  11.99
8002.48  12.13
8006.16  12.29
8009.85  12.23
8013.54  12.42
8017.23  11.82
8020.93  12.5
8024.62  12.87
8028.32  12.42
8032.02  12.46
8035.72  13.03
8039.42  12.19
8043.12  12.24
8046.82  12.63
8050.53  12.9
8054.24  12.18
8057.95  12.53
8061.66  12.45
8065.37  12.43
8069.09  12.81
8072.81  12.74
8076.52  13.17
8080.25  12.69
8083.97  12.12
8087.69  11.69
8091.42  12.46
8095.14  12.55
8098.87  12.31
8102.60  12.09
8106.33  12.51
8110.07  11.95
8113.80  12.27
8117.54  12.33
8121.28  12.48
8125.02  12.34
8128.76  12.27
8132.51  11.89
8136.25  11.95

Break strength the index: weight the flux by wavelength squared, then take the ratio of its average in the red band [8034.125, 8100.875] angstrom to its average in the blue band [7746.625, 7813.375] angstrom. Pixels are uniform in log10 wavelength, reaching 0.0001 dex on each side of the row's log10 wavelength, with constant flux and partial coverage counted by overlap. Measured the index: 1.09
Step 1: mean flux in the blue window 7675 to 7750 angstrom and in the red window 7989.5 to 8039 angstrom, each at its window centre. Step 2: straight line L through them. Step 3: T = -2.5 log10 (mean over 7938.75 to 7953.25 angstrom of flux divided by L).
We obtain 0.02 mag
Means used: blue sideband 12.5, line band 12.1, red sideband 12.2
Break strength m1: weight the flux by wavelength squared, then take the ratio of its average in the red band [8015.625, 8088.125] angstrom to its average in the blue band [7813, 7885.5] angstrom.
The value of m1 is 1.17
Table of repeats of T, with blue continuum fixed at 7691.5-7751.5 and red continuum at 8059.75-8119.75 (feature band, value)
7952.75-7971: 0.06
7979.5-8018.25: 0.03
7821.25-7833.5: 0.31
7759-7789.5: 0.04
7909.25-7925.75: 0.06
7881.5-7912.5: 0.05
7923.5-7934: 0.03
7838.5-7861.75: 0.09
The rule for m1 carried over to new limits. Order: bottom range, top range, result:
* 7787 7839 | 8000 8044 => 1.16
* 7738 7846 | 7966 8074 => 1.11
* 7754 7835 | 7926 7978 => 1.07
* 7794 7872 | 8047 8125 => 1.17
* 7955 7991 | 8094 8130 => 1.06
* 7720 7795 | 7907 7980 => 1.02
